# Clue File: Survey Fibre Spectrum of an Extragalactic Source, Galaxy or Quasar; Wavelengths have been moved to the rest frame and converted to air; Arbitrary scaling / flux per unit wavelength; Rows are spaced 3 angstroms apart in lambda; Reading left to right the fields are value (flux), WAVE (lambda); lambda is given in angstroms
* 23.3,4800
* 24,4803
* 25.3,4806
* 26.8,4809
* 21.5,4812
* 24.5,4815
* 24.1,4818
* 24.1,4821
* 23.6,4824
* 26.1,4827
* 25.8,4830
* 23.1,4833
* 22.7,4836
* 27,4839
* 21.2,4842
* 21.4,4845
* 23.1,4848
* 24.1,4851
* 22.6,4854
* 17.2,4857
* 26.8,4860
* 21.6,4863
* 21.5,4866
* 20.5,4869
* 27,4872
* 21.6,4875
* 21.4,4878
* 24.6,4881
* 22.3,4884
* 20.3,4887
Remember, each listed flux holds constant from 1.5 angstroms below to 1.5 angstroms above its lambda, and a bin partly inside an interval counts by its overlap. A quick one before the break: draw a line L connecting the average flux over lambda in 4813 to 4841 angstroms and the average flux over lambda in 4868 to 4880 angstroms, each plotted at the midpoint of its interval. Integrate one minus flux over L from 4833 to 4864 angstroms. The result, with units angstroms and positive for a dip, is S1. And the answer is 1.2 angstroms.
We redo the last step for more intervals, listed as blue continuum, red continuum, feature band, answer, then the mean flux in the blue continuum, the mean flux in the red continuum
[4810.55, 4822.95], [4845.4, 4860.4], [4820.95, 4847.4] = -1.0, 23.6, 22.4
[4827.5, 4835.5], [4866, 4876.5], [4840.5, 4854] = 0.7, 24.4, 22.8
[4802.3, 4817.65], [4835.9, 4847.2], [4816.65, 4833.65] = -0.5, 24.4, 23.1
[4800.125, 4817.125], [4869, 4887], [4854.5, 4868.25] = 0.9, 24.3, 22.9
